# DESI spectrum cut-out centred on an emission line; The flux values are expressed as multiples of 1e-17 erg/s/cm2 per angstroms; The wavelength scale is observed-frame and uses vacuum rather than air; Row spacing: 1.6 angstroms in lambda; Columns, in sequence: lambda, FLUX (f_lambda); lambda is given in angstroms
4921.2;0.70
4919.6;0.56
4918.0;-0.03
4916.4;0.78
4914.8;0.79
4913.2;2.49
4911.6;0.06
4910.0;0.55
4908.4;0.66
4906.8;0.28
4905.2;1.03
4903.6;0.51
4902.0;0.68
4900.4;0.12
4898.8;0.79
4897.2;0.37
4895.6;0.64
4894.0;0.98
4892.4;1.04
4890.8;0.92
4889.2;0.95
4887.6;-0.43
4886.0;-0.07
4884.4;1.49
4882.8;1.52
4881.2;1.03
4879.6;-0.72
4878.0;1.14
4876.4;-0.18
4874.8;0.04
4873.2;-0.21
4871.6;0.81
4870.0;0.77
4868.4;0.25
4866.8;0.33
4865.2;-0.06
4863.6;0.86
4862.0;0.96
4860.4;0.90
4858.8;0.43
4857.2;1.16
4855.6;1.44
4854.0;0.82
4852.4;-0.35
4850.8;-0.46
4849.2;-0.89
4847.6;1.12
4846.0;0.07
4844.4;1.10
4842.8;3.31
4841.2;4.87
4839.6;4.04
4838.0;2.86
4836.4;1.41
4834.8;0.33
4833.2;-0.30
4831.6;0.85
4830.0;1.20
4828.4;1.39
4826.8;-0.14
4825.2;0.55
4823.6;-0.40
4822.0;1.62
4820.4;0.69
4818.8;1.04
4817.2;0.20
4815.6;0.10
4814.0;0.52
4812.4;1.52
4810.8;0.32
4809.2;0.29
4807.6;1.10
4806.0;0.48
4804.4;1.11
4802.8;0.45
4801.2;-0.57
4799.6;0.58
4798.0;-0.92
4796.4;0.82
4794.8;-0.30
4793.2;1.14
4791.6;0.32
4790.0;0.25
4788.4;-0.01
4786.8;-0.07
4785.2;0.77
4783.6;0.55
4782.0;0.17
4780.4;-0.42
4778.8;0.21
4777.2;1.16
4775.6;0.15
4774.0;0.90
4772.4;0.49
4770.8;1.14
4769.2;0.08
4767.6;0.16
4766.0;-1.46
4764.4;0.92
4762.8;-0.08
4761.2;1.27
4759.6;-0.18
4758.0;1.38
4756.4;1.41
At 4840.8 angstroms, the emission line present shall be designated [O II]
